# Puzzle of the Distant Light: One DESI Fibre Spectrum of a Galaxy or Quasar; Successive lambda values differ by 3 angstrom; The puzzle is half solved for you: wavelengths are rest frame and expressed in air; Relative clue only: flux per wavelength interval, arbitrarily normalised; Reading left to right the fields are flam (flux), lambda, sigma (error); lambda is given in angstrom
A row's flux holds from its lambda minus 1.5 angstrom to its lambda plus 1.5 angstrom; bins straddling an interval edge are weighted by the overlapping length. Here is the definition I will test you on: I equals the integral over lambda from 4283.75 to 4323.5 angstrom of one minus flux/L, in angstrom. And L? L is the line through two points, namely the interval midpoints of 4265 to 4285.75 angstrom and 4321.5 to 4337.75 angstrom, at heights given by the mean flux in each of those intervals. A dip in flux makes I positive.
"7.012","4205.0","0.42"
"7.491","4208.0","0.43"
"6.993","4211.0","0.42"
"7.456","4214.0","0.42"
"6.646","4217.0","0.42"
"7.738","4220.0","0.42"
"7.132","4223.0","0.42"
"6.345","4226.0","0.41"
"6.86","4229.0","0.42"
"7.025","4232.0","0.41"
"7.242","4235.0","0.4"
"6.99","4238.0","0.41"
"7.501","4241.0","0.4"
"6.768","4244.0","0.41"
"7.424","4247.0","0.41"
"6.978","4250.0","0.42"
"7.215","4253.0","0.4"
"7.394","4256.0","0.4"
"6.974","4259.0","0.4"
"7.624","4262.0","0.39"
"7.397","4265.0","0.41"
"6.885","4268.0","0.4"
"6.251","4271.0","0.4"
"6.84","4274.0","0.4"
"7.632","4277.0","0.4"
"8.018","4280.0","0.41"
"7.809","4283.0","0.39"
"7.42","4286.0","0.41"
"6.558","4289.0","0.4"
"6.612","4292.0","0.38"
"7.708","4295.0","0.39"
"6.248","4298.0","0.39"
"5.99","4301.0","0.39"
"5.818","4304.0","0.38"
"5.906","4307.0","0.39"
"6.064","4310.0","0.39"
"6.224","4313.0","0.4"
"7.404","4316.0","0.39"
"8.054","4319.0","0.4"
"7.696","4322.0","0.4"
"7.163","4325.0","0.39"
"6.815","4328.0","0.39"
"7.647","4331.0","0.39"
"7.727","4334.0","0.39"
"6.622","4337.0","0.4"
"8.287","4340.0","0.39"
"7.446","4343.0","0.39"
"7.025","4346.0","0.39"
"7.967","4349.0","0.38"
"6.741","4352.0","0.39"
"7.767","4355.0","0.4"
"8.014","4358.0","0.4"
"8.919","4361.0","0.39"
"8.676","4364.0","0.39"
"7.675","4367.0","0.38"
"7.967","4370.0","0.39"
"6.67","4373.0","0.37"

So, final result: 2.8 angstrom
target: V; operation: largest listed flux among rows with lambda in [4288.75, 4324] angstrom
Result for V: 8.054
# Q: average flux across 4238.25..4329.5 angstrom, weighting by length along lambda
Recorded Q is 7.01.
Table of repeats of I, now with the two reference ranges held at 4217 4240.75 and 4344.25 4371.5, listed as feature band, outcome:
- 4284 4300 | 1.15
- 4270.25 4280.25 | 0.26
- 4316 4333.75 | 0.38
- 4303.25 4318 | 2.33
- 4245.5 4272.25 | 0.36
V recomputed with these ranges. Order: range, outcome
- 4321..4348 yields 8.287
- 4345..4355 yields 7.967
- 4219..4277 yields 7.738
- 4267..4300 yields 8.018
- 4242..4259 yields 7.424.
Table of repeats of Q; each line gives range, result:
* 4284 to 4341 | 6.94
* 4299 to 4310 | 5.94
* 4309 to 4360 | 7.36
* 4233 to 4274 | 7.11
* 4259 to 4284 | 7.28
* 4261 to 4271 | 7.13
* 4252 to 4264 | 7.31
